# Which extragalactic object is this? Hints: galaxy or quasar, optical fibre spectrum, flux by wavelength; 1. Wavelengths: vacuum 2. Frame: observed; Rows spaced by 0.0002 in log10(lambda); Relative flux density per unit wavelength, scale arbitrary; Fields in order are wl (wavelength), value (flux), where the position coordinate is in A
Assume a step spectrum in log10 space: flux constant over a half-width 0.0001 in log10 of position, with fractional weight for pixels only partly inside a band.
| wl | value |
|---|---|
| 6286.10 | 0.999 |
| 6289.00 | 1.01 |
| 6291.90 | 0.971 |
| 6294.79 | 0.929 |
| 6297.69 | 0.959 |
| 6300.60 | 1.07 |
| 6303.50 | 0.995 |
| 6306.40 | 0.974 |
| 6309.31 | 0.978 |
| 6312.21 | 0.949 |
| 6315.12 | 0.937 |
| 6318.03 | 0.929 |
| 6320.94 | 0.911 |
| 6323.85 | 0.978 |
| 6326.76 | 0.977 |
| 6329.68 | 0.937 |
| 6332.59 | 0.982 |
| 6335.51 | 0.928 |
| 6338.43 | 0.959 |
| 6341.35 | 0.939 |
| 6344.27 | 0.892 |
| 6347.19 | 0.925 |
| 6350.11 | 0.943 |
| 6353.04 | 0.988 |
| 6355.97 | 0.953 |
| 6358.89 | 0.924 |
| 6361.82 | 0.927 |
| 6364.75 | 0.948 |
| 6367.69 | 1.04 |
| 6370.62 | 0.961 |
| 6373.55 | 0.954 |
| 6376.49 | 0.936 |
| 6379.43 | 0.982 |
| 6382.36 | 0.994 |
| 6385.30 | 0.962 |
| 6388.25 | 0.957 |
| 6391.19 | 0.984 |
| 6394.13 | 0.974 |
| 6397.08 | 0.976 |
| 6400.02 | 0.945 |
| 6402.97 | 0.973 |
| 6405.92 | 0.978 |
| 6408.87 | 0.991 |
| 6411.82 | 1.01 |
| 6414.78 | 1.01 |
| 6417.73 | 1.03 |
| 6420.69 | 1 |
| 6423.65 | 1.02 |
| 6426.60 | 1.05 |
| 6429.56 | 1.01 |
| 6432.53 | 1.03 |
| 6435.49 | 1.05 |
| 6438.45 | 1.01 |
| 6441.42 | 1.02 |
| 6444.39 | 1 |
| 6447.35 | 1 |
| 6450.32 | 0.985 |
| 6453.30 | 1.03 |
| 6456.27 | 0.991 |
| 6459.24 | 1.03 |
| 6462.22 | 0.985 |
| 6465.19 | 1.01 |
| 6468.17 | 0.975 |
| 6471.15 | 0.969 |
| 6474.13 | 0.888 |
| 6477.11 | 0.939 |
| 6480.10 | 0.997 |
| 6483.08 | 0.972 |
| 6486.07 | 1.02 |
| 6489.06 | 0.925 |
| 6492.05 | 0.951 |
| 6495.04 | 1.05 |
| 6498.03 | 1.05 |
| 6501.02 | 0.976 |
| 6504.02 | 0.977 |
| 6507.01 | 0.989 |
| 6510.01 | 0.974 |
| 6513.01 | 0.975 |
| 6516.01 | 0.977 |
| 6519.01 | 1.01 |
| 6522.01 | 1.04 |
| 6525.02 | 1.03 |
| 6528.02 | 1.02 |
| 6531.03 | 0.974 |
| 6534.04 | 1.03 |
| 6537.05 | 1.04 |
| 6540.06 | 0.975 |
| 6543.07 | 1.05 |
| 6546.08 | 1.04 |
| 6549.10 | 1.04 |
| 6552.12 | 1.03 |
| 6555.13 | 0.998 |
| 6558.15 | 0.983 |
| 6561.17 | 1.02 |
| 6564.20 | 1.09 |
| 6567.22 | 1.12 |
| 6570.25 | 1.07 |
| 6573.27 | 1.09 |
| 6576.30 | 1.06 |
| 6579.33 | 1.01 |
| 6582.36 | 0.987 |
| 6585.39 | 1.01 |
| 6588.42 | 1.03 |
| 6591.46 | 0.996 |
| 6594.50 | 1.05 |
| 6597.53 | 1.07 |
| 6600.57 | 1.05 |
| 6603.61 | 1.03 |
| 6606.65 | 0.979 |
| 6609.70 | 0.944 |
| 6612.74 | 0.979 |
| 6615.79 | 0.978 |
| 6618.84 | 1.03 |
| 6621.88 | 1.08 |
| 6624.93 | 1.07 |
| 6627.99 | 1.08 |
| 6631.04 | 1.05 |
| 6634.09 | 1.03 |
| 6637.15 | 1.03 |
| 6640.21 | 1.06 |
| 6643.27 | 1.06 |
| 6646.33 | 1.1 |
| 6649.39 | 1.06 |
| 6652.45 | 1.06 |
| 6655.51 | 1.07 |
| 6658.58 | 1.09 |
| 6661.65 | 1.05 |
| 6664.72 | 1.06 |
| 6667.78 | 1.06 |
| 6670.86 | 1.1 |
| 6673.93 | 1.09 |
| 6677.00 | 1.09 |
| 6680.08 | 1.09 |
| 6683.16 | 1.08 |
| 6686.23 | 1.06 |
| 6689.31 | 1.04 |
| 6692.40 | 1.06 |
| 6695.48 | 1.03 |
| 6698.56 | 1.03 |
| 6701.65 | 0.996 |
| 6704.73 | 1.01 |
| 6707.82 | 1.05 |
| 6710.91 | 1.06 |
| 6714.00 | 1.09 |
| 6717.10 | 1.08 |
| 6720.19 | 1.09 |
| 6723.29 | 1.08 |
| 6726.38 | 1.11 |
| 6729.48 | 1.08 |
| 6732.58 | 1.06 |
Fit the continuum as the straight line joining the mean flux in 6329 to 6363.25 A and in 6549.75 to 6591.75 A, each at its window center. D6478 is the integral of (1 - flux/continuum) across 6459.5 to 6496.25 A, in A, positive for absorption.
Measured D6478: 0.8 A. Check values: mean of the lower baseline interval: 0.942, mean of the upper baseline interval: 1.04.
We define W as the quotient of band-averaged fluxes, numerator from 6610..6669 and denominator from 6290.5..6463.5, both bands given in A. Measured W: 1.07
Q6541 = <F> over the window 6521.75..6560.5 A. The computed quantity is 1.02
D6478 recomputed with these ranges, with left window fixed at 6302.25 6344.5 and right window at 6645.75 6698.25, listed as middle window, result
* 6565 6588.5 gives -0.3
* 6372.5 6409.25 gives 0.2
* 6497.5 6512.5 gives 0.4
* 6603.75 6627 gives 0.8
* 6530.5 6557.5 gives 0.2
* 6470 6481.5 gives 0.6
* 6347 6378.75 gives 0.3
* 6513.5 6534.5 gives 0.2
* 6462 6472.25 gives 0.2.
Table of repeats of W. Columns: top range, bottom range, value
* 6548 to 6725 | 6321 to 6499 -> 1.07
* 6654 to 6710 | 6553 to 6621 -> 1.03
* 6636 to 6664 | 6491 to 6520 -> 1.07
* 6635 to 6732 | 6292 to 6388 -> 1.11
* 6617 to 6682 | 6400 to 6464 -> 1.06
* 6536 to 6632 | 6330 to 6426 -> 1.07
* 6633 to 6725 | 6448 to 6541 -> 1.07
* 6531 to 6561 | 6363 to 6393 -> 1.05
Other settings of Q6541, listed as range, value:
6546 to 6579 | 1.05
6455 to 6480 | 0.974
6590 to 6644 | 1.03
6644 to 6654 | 1.07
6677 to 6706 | 1.05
